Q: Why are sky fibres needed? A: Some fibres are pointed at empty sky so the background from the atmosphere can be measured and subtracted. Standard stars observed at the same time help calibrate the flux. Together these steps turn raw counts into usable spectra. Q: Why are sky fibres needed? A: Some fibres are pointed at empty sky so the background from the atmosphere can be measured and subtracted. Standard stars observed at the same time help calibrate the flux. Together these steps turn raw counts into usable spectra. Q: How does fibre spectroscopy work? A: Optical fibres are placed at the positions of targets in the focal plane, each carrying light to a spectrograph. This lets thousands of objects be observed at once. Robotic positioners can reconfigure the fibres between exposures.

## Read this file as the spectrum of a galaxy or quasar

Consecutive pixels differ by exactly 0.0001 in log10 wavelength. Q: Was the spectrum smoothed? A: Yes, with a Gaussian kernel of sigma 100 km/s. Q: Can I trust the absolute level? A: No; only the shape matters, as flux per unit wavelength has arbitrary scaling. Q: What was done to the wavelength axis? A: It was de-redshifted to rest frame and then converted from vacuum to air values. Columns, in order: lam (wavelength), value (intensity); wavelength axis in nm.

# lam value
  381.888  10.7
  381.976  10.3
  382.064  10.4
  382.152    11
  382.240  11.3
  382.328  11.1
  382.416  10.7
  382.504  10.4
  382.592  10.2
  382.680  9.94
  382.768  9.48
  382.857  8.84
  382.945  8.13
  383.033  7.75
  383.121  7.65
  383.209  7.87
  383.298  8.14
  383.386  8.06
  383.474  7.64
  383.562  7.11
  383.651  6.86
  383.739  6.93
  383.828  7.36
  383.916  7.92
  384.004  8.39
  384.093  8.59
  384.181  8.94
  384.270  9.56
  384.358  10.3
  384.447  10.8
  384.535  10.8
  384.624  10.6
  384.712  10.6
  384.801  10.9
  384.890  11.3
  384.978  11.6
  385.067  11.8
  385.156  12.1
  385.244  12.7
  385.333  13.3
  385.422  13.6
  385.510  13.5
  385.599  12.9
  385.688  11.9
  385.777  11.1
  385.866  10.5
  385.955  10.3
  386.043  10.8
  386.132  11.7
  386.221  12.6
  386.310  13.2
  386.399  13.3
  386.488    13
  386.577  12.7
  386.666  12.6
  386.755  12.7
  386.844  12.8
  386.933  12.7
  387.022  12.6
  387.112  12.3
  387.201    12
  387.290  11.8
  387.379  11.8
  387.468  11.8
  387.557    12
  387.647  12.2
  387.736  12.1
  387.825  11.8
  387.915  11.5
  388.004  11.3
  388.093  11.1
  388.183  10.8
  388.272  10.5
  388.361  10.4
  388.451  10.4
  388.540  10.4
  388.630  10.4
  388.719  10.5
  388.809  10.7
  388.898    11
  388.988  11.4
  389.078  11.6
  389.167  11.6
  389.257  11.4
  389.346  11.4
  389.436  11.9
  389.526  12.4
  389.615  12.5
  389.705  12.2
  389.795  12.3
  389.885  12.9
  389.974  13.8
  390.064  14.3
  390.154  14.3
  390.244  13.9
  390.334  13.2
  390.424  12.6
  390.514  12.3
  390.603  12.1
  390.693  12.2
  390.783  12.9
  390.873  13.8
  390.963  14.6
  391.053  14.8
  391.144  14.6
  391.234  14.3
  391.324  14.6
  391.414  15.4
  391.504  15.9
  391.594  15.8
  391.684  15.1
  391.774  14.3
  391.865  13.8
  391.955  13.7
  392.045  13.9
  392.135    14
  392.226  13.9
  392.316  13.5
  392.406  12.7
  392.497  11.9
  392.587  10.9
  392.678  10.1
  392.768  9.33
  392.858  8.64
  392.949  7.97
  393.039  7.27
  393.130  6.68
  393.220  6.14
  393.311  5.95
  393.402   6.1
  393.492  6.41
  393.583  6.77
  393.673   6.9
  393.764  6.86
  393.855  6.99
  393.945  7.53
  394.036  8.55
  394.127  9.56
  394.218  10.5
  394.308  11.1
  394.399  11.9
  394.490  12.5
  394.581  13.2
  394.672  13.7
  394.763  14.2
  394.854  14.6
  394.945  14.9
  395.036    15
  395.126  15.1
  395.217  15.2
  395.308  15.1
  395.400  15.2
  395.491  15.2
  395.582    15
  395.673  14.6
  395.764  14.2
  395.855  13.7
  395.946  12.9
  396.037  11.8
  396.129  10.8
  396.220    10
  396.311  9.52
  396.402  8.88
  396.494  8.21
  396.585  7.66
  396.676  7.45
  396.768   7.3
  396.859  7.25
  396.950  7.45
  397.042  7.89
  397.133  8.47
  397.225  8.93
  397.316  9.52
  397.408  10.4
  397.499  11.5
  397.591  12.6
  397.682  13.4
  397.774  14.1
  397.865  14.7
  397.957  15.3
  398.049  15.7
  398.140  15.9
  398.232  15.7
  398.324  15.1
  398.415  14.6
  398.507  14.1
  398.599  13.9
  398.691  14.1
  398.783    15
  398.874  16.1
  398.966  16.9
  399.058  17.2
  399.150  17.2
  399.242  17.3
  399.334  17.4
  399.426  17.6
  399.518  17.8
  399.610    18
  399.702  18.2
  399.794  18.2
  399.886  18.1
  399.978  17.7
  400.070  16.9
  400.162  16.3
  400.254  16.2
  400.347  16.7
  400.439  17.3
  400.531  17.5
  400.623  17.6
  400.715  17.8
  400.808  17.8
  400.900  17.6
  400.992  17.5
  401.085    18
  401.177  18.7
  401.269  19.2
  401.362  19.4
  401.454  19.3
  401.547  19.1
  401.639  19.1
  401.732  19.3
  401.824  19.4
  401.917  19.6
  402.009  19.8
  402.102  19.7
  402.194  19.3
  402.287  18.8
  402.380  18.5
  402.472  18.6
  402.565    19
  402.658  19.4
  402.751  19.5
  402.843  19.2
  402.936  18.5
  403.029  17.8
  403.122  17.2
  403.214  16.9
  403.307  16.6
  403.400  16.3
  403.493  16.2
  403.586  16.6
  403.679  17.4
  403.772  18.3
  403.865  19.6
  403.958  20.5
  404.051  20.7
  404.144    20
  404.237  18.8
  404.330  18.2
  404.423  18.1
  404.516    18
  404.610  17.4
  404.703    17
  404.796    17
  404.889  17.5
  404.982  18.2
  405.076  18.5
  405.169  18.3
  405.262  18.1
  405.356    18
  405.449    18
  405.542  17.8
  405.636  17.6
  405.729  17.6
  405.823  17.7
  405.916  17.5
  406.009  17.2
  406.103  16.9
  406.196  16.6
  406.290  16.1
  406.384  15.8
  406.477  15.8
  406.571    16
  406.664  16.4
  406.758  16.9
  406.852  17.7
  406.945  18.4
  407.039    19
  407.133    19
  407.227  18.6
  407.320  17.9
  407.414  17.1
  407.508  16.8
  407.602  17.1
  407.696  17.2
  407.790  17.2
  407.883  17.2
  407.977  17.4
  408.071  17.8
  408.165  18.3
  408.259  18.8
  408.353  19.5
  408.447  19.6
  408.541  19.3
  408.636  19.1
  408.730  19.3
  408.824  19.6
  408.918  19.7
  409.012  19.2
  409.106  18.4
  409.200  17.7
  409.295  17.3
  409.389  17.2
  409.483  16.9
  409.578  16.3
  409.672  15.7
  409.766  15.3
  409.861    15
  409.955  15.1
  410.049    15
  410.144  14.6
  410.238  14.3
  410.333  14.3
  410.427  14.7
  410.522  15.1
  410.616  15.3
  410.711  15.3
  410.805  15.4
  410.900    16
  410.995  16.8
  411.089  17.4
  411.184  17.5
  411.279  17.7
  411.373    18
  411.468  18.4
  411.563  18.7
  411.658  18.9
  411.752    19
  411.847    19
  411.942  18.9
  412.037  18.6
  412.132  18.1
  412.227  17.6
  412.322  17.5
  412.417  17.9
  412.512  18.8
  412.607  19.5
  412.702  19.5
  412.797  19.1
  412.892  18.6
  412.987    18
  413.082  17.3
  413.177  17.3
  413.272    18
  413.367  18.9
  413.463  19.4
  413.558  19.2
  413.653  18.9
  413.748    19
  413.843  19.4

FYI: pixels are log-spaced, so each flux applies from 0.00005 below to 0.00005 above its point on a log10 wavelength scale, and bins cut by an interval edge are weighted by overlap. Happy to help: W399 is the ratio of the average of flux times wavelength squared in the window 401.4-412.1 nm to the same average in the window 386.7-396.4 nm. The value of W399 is 1.60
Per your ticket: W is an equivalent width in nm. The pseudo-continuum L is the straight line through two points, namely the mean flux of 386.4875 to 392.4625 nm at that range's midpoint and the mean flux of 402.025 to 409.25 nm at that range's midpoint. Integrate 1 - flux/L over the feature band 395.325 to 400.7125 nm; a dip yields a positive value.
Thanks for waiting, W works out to 0.573 nm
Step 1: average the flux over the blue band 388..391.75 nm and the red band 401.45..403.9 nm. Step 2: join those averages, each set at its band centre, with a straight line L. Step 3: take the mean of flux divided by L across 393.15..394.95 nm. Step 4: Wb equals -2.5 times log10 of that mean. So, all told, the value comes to 0.46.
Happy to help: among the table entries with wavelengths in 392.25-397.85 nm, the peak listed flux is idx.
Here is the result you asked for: 15.2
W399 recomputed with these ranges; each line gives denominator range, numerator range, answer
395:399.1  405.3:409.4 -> 1.48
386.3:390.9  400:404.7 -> 1.62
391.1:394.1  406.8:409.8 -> 1.81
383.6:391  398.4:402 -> 1.61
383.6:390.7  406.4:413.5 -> 1.70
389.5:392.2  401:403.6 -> 1.43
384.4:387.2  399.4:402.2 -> 1.63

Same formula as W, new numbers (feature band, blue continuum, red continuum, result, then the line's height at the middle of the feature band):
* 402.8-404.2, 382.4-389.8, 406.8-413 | -0.21 nm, 15.8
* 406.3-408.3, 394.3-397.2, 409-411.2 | -0.29 nm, 15.2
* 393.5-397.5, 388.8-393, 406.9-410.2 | 0.89 nm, 14.1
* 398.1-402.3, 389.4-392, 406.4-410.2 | -0.46 nm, 15.7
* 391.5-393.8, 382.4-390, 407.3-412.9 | 0.39 nm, 12.7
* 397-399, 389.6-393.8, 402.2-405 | 0.25 nm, 15.2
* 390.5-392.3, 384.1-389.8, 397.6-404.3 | -0.08 nm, 13.5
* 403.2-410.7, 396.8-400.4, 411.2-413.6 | -0.24 nm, 16.9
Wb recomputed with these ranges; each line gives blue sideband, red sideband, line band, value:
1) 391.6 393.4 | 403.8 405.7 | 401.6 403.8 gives -0.08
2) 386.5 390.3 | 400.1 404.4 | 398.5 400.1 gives 0.01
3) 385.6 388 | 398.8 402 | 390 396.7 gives 0.24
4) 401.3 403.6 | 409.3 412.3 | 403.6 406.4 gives 0.00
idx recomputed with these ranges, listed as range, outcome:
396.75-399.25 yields 17.3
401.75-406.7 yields 20.7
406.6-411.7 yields 19.7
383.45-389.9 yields 13.6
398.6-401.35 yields 19.2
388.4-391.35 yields 14.8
